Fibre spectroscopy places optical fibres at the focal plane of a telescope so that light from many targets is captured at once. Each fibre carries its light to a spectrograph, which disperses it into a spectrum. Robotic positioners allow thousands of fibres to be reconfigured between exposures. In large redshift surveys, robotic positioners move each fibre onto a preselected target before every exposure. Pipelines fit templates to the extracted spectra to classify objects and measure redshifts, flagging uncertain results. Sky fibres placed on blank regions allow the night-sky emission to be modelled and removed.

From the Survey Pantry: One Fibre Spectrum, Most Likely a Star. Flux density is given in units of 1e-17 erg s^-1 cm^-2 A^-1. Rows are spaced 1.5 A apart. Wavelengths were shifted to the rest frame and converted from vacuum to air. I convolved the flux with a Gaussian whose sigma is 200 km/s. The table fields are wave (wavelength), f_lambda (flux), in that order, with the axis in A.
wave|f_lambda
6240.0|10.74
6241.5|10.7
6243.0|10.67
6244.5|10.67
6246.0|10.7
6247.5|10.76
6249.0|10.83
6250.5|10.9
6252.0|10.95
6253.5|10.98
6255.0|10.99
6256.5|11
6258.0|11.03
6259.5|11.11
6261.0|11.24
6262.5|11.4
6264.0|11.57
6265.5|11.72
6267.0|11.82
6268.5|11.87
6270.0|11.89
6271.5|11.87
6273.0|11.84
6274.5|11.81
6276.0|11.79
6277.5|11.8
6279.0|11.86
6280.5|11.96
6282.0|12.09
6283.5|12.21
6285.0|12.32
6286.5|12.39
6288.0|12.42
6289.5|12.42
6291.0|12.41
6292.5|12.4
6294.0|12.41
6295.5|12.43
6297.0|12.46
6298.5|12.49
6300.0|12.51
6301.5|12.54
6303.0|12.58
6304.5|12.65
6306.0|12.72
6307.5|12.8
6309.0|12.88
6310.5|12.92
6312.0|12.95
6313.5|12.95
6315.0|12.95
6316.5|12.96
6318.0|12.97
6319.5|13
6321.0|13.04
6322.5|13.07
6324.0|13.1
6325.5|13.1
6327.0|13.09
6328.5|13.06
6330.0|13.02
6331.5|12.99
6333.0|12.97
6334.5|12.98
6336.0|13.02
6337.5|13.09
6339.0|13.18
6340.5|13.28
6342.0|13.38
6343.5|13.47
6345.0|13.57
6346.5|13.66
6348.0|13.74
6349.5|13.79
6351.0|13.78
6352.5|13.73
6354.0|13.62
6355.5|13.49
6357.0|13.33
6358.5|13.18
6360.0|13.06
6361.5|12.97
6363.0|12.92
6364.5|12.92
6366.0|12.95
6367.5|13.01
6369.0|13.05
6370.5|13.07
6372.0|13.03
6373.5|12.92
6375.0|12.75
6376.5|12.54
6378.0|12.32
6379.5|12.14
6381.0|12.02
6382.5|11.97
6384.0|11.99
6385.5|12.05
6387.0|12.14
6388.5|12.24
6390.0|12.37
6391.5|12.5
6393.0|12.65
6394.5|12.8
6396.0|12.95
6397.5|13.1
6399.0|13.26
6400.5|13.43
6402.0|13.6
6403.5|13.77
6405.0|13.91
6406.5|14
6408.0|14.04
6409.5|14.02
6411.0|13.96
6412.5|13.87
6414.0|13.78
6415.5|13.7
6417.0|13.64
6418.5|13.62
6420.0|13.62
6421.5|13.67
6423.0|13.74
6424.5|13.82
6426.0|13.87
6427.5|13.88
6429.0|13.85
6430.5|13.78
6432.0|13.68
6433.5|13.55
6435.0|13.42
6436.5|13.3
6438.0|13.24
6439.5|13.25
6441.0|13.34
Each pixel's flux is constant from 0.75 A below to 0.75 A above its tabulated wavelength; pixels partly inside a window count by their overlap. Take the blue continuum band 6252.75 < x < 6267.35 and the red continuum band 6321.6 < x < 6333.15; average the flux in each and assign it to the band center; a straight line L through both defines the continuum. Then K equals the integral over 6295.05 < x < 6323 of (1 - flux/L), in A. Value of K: -0.5 A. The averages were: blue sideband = 11.3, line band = 12.8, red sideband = 13.1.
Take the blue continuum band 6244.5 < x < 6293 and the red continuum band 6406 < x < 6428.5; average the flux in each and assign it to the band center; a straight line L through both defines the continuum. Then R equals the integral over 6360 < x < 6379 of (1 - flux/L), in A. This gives 0.34 A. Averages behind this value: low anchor 11.6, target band 12.9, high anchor 13.8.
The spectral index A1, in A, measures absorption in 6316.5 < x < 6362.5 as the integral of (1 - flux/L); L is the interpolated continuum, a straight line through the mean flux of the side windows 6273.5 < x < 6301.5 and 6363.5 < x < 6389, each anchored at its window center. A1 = -3.1 A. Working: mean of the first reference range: 12.2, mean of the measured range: 13.3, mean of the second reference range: 12.5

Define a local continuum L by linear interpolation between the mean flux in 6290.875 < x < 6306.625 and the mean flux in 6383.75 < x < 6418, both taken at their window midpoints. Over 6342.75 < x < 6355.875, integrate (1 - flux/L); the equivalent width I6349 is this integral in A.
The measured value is -0.80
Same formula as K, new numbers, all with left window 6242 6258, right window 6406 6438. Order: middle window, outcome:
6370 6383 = 0.4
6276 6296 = -1.3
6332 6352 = -1.6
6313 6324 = -0.9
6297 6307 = -0.7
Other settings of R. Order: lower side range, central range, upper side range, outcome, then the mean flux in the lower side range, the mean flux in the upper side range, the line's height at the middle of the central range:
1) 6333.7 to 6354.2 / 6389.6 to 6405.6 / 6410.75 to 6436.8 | 0.6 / 13.4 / 13.7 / 13.6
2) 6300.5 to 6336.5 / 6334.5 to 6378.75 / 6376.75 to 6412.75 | -0.9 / 12.9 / 12.9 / 12.9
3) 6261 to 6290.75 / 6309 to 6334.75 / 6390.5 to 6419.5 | -1.1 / 11.9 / 13.5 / 12.5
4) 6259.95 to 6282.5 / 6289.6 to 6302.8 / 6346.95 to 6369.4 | -0.3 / 11.8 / 13.3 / 12.2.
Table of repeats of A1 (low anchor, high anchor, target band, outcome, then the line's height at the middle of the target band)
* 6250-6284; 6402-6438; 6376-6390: 1.12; 13.2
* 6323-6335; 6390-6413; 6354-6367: 0.07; 13.2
